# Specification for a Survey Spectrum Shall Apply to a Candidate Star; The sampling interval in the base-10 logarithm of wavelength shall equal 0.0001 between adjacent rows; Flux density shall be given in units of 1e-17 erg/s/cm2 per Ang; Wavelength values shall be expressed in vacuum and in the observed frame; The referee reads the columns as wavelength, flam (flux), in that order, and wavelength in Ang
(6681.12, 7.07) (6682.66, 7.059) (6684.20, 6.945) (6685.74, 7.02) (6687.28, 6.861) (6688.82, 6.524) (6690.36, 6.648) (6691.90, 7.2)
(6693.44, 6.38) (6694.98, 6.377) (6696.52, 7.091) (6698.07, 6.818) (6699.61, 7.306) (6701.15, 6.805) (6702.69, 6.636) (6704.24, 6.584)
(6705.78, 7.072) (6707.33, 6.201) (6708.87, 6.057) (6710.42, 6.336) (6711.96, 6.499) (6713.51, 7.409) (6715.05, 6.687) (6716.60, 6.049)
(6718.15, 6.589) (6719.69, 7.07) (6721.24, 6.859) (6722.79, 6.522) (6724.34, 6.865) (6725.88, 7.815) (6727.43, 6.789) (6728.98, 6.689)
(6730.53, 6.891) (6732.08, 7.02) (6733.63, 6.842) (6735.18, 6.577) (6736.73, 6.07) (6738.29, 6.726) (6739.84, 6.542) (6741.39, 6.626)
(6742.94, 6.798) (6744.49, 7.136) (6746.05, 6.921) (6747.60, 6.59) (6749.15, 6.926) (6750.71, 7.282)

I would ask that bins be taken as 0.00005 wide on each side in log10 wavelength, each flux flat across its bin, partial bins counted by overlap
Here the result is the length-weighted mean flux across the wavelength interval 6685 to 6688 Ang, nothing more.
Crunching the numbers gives 6.94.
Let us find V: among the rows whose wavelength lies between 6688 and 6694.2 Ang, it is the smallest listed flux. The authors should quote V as 6.38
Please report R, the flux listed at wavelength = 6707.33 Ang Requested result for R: 6.201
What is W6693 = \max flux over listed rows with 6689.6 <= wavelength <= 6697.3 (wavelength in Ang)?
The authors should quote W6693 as 7.2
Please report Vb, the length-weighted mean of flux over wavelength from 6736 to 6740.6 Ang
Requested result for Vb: 6.44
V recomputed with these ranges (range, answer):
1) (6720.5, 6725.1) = 6.522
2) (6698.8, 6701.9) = 6.805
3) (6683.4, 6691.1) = 6.524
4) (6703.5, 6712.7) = 6.057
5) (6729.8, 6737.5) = 6.07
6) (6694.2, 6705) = 6.377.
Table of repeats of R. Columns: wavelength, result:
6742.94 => 6.798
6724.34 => 6.865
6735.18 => 6.577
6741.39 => 6.626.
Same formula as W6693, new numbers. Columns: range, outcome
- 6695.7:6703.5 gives 7.306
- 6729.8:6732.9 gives 7.02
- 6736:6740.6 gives 6.726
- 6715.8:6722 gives 7.07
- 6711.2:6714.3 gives 7.409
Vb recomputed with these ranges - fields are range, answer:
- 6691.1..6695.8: 6.66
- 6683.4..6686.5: 6.98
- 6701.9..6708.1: 6.62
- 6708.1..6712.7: 6.3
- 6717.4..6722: 6.85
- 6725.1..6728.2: 7.32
